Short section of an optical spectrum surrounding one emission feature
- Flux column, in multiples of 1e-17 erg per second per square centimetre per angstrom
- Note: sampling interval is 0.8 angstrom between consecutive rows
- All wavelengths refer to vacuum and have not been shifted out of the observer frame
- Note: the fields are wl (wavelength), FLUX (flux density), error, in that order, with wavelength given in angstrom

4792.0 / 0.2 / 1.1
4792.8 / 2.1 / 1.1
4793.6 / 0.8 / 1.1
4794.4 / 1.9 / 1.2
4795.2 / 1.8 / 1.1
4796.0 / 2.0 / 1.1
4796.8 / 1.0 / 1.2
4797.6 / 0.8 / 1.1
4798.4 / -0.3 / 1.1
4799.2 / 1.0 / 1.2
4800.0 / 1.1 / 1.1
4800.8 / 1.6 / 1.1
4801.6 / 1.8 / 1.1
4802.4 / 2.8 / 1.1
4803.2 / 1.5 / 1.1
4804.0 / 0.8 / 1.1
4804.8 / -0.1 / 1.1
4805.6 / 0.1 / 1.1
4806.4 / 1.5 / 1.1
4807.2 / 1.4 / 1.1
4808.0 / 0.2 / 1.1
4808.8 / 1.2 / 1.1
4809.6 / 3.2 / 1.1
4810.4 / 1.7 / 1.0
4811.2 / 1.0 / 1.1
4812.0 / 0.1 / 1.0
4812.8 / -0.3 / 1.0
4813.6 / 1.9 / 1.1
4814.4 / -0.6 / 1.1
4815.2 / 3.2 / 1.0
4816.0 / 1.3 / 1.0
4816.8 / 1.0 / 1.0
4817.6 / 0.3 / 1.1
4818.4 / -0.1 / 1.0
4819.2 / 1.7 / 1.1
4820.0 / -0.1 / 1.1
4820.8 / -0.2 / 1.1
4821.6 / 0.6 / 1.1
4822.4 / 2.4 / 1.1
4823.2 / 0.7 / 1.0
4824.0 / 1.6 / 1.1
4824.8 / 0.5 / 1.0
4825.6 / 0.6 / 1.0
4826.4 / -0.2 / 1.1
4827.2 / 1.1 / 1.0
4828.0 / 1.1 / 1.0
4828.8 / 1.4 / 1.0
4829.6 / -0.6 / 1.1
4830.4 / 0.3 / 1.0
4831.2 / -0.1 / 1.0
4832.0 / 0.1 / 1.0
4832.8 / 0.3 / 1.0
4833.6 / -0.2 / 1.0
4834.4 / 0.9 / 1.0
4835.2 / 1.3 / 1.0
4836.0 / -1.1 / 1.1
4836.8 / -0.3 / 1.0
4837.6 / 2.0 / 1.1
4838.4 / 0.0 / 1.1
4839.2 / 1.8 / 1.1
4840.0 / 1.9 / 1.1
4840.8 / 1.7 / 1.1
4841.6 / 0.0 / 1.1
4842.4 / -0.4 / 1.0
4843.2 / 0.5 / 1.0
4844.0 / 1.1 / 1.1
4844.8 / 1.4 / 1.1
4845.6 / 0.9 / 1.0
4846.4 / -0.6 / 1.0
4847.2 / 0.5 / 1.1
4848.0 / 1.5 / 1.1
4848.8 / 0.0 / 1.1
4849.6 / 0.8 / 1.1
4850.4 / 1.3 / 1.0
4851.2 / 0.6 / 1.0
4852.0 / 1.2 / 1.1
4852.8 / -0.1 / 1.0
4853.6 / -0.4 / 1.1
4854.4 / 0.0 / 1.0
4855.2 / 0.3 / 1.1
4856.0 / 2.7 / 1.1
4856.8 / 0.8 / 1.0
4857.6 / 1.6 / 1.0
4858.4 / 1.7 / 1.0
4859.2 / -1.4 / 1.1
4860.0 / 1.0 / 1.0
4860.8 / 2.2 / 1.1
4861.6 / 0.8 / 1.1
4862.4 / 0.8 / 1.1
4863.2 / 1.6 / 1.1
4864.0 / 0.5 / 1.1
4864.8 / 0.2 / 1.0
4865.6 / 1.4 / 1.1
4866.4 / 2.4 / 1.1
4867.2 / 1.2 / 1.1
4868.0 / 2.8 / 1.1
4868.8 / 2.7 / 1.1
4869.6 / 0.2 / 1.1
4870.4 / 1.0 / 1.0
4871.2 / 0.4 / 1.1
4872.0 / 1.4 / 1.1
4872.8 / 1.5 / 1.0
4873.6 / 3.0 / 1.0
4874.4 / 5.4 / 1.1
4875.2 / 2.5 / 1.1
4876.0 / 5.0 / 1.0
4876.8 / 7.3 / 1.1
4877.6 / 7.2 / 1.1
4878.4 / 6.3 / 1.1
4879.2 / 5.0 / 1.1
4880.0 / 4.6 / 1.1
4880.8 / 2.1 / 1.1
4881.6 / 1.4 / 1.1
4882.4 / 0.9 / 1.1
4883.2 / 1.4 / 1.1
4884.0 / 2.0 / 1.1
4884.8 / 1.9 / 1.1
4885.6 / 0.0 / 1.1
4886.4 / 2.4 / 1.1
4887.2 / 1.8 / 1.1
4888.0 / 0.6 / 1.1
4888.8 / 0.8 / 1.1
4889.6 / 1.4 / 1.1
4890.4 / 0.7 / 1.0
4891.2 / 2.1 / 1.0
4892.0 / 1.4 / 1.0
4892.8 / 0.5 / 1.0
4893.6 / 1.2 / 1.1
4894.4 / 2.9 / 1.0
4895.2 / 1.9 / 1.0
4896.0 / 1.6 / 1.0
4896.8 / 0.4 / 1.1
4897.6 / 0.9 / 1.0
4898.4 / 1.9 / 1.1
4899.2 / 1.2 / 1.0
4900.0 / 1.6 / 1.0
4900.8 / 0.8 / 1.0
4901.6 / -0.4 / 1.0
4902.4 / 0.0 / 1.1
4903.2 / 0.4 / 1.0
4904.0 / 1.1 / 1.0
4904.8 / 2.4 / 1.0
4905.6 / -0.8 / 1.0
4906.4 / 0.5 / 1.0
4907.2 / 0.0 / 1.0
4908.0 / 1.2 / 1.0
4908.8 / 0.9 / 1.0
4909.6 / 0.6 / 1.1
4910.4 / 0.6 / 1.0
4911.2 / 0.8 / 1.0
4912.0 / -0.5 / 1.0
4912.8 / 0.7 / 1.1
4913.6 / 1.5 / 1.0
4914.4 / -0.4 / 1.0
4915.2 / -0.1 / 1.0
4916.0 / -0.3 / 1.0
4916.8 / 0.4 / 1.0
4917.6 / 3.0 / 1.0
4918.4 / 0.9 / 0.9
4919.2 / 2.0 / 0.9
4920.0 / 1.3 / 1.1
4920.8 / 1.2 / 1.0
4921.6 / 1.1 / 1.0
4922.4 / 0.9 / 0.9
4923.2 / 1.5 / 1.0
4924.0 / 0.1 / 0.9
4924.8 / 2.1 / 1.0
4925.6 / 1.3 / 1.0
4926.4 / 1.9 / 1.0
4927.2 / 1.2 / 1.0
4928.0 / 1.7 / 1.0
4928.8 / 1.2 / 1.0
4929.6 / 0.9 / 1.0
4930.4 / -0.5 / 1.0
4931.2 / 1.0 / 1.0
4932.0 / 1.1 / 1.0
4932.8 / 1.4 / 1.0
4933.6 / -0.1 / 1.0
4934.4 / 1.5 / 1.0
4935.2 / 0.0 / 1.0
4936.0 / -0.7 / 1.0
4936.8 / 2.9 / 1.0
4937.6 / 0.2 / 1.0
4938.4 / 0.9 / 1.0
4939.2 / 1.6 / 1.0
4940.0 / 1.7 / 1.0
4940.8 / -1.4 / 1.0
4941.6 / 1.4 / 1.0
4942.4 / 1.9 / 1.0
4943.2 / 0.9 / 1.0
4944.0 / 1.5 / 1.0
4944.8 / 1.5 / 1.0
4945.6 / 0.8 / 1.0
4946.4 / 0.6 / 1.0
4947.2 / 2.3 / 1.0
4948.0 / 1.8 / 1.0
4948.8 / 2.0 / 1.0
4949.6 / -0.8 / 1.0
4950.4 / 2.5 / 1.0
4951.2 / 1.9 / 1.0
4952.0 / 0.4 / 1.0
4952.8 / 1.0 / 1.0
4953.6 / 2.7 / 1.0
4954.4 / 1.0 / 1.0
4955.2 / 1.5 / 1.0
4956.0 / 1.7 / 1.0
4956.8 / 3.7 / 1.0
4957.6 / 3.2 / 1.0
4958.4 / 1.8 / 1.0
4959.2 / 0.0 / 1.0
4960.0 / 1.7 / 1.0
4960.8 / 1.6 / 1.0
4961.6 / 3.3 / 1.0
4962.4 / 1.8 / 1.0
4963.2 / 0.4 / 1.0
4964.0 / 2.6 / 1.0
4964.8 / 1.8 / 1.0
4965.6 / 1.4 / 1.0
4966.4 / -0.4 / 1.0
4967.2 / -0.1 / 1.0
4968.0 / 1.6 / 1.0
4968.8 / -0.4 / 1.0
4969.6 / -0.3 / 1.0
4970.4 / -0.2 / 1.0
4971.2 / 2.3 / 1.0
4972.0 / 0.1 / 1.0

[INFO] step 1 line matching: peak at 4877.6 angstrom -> [O II] 3727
